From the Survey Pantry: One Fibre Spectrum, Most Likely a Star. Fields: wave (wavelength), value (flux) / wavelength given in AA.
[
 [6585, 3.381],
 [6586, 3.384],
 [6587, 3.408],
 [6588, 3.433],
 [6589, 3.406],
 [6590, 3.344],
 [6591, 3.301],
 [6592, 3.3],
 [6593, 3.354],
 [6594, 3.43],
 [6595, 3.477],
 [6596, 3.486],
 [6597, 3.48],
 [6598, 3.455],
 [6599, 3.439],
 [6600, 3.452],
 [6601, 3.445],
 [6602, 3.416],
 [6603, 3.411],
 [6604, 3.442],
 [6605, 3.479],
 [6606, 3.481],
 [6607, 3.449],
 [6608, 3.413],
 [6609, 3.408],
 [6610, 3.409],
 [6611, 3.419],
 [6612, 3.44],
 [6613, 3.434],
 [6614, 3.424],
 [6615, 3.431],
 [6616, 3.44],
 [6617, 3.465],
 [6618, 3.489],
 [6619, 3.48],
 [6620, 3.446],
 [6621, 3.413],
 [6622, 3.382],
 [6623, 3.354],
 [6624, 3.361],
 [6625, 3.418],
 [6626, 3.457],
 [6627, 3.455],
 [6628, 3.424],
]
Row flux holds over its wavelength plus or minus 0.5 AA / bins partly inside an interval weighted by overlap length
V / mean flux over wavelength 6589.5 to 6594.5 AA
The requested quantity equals 3.35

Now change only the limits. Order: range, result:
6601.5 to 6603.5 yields 3.41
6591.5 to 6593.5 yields 3.33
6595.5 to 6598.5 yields 3.47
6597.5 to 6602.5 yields 3.44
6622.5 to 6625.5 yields 3.38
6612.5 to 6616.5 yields 3.43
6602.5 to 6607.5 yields 3.45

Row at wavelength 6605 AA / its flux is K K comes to 3.479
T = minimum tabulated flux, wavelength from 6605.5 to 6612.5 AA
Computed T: 3.408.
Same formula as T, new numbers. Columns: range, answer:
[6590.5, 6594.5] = 3.3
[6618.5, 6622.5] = 3.382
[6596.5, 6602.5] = 3.416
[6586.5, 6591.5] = 3.301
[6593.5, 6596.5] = 3.43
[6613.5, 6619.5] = 3.424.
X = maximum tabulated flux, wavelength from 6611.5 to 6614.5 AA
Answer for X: 3.44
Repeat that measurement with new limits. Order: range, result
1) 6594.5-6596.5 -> 3.486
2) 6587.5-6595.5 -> 3.477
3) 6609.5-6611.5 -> 3.419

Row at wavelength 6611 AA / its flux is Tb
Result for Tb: 3.419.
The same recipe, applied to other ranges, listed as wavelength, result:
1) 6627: 3.455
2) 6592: 3.3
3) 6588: 3.433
